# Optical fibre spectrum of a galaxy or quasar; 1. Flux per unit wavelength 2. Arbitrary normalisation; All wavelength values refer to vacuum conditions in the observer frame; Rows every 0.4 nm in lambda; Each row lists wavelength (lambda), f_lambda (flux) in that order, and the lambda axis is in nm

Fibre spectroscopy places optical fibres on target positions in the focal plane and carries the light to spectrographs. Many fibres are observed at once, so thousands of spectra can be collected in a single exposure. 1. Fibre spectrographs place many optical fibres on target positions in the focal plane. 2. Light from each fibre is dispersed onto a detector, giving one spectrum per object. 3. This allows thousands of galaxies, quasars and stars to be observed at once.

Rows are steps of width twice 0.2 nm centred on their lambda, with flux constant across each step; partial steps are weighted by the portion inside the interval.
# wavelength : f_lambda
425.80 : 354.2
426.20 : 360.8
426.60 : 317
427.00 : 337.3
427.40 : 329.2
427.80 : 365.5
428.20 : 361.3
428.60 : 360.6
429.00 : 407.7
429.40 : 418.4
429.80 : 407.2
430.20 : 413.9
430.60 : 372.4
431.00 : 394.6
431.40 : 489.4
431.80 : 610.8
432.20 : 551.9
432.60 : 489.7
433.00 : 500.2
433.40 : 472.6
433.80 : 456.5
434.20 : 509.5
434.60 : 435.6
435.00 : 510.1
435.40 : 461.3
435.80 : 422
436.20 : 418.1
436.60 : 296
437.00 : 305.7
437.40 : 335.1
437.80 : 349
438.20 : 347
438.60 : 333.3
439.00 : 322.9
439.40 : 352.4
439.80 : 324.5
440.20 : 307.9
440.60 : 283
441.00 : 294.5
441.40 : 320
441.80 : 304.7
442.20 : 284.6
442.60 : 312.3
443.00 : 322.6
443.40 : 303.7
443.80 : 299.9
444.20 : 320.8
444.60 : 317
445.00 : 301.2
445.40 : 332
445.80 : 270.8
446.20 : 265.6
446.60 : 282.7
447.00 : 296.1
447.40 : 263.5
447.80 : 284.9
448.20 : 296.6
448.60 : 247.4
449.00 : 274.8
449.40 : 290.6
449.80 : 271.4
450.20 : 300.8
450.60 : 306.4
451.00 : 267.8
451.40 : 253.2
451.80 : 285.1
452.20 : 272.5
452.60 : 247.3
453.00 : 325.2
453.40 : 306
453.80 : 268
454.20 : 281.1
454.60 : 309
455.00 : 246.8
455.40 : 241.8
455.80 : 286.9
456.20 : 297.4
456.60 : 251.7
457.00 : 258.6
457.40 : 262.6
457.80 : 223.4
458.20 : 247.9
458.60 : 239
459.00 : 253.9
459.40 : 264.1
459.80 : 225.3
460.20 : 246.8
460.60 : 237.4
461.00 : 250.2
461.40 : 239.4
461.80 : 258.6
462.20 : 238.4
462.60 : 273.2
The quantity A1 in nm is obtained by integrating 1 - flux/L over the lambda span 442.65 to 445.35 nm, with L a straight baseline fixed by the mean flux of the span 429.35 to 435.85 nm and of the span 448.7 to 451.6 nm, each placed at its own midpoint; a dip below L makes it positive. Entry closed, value 0.26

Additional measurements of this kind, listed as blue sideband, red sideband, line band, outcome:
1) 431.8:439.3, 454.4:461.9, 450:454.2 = 0.23 nm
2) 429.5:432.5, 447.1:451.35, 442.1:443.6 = 0.16 nm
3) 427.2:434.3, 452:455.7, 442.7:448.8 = 0.74 nm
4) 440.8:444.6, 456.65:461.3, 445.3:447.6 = 0.08 nm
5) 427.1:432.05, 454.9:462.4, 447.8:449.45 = 0.16 nm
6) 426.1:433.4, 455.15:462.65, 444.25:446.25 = 0.17 nm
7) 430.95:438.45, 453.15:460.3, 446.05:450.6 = 0.67 nm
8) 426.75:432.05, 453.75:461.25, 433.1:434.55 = -0.36 nm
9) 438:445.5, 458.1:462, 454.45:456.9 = -0.08 nm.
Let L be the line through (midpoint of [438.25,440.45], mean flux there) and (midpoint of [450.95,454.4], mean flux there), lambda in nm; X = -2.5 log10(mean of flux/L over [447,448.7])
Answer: 0.07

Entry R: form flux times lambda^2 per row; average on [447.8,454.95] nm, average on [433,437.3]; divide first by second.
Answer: 0.71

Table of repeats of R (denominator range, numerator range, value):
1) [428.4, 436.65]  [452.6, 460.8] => 0.65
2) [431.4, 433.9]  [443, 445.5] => 0.64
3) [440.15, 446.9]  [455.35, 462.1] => 0.90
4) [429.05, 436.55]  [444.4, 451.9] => 0.67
